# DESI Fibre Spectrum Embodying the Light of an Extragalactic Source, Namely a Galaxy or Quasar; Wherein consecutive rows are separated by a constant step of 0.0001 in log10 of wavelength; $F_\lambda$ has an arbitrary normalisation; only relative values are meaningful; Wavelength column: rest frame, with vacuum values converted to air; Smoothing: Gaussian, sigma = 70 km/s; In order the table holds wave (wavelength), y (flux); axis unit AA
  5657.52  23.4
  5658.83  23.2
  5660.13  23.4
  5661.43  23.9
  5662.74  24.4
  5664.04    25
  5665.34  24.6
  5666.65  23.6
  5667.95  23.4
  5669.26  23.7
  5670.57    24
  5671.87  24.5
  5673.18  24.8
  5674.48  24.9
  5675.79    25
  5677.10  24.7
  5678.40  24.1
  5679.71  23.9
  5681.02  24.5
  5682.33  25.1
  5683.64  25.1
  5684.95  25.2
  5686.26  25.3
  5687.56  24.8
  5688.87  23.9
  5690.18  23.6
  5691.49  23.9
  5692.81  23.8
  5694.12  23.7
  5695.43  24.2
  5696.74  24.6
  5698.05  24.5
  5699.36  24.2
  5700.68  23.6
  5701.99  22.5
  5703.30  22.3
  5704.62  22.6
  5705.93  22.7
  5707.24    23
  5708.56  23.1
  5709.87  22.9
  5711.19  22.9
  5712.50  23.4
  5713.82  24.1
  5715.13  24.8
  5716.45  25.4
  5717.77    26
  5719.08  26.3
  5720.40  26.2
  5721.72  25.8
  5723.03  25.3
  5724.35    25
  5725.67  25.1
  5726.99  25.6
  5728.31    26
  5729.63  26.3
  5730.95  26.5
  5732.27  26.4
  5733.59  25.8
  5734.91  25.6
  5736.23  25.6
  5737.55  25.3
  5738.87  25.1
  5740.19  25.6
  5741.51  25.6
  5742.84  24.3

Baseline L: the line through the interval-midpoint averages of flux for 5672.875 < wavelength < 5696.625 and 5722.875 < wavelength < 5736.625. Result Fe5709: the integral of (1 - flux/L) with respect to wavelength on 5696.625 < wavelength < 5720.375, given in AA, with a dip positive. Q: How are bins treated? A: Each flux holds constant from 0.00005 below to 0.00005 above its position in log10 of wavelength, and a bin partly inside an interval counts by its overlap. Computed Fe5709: 1.2 AA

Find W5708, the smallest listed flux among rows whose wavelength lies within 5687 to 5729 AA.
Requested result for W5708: 22.3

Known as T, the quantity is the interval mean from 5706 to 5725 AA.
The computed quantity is 24.5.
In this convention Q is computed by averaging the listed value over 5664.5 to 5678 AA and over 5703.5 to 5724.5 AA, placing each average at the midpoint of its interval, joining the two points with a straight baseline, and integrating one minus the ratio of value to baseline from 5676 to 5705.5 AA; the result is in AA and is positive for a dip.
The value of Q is 0.26 AA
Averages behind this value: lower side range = 24.3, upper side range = 24.3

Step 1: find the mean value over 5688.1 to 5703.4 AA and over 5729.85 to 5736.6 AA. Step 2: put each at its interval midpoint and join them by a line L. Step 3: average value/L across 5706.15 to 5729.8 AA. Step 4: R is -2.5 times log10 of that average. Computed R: 0.02 mag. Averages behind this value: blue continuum 23.8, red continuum 26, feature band 24.8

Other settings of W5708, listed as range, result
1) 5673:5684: 23.9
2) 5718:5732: 25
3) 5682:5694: 23.6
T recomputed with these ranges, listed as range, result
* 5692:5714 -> 23.4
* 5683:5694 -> 24.4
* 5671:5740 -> 24.6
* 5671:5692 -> 24.6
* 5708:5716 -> 23.6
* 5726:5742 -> 25.8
